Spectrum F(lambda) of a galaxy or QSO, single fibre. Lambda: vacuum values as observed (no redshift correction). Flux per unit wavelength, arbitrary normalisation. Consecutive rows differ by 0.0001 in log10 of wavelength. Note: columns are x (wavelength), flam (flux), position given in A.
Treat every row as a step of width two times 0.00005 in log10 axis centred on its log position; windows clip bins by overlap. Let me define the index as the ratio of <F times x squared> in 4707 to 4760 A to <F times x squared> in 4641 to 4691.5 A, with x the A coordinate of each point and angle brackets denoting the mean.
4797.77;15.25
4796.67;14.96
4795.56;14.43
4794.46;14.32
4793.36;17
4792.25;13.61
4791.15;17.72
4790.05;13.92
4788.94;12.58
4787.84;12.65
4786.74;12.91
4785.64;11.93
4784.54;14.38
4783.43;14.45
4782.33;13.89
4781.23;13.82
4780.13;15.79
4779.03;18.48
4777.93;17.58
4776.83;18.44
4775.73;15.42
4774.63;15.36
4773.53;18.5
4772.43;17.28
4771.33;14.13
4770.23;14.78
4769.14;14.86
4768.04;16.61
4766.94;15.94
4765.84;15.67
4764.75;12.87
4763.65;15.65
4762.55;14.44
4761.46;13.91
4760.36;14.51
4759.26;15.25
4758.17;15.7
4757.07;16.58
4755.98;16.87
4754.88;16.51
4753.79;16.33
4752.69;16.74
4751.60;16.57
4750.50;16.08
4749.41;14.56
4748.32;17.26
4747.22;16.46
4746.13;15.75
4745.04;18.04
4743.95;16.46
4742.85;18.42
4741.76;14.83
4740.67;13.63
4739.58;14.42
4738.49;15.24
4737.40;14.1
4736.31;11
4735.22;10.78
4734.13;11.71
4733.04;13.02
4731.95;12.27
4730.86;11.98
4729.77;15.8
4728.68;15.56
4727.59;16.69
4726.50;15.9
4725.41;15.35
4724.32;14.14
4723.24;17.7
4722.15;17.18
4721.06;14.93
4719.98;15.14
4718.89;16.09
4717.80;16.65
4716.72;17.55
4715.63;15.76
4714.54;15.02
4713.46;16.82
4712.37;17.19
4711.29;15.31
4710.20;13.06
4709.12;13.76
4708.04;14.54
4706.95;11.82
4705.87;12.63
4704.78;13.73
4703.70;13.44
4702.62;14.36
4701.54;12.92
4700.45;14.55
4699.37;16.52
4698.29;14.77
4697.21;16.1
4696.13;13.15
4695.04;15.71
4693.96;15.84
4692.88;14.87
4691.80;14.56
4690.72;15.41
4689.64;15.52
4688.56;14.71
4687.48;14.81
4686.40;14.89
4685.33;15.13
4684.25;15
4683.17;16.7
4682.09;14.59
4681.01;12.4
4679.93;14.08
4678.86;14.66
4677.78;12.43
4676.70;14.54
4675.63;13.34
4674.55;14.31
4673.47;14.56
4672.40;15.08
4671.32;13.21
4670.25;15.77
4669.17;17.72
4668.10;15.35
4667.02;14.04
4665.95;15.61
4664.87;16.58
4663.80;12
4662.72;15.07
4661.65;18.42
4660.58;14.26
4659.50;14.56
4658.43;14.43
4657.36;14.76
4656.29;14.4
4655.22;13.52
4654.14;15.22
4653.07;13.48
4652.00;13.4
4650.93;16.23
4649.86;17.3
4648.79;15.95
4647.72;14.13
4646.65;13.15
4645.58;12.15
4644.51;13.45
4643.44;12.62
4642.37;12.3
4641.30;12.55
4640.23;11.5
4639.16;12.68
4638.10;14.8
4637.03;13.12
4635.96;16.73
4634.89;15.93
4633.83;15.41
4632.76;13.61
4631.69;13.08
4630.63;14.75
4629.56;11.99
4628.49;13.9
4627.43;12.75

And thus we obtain 1.1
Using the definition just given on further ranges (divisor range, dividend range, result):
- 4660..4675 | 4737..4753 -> 1.09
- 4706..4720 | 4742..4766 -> 1.07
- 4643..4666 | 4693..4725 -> 1.06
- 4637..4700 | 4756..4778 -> 1.12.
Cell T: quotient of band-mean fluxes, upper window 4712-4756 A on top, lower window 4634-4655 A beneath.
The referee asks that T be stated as 1.10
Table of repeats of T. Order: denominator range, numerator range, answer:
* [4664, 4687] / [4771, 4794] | 1.03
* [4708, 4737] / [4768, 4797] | 1.02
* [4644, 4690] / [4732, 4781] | 1.05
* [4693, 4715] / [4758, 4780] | 1.08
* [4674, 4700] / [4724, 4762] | 1.02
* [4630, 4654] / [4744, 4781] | 1.14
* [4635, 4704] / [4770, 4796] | 1.04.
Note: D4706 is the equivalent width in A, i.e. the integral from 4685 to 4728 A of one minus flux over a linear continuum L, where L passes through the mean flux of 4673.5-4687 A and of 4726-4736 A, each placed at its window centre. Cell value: -3.4 A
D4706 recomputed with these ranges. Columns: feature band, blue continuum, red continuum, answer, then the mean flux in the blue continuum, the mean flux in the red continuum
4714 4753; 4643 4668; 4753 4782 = 0.5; 14.6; 15.8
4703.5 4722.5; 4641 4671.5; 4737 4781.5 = 0.3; 14.6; 15.9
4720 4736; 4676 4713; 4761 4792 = 0.3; 14.5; 15.1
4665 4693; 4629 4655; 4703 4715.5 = -1.2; 14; 14.4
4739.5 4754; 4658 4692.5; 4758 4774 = -0.9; 14.8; 15.3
